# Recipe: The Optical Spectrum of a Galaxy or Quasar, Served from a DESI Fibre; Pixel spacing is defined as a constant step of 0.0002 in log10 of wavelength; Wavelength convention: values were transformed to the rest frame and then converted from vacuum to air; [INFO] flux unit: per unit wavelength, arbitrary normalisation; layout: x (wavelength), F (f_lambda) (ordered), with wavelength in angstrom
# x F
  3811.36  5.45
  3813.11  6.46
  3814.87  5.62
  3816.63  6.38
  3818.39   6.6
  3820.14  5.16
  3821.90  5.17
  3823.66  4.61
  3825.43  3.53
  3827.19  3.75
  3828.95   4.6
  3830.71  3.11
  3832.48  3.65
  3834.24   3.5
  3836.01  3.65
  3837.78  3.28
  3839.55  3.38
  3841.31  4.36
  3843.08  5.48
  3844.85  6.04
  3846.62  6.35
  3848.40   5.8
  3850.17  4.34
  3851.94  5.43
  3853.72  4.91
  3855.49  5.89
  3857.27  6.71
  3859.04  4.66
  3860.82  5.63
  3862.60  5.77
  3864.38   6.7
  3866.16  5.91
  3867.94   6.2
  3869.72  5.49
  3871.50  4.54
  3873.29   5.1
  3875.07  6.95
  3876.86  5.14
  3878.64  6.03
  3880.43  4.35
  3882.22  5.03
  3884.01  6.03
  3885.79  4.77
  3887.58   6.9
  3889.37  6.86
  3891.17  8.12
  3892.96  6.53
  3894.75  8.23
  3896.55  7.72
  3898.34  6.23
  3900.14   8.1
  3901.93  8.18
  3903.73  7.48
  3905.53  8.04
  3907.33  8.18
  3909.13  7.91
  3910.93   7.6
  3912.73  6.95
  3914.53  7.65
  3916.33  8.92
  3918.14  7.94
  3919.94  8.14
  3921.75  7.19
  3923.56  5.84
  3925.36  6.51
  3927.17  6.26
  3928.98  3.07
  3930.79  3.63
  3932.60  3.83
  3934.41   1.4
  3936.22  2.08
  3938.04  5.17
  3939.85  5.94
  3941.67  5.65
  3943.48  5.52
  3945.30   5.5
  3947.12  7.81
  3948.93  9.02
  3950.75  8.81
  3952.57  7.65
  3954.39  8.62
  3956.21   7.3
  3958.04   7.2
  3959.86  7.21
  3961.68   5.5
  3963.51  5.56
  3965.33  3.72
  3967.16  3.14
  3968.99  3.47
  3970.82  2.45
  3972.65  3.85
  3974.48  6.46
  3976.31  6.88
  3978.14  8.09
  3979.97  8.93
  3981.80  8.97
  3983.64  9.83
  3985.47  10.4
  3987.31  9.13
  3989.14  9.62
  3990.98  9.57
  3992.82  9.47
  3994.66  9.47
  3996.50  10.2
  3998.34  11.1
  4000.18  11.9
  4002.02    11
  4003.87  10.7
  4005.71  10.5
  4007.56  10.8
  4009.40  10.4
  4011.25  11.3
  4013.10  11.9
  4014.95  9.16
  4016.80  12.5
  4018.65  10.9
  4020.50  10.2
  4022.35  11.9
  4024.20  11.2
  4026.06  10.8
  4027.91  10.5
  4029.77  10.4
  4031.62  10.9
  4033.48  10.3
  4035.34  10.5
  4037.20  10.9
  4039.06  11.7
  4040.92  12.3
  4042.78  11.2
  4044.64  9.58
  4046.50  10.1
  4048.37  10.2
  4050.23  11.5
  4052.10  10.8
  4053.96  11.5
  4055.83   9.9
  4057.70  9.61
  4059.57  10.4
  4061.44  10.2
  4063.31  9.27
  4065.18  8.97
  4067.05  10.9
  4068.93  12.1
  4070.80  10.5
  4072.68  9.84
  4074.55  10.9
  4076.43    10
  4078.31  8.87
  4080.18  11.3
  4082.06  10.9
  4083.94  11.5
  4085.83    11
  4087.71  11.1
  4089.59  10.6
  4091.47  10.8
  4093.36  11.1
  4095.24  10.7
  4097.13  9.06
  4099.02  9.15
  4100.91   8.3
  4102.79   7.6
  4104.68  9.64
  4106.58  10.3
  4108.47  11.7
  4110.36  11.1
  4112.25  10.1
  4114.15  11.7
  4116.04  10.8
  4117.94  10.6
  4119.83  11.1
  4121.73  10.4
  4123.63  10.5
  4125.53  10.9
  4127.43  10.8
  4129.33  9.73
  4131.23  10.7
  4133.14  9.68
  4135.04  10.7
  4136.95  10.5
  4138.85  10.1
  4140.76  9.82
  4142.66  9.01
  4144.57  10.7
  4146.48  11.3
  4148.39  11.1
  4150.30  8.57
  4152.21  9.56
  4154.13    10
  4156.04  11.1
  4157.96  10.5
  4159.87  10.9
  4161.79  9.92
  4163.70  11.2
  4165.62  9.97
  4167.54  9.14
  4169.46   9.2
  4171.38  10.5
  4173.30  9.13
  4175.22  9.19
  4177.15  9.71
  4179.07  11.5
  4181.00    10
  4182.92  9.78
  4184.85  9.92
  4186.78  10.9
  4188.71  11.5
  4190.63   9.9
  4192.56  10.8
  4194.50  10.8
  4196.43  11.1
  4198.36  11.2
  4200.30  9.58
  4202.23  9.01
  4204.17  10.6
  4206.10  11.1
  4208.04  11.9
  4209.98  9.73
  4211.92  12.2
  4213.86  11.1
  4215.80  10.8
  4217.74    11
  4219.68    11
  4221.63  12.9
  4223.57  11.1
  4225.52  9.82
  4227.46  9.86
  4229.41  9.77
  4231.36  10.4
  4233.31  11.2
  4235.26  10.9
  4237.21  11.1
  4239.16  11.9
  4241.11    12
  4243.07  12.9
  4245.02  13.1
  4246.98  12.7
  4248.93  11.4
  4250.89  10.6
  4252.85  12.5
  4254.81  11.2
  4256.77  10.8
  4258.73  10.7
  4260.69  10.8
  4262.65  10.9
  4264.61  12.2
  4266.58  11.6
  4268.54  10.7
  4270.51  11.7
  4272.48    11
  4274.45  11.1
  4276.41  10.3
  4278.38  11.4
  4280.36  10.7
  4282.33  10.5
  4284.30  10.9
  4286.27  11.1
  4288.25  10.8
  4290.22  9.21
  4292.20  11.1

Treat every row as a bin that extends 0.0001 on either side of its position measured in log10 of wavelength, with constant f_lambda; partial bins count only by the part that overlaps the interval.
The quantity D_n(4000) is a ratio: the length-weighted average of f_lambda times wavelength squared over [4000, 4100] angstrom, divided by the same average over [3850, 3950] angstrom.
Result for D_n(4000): 1.86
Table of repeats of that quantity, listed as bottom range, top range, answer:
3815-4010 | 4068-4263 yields 1.84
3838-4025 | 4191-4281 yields 1.80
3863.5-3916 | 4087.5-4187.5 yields 1.73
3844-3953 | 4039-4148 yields 1.84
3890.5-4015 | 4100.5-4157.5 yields 1.50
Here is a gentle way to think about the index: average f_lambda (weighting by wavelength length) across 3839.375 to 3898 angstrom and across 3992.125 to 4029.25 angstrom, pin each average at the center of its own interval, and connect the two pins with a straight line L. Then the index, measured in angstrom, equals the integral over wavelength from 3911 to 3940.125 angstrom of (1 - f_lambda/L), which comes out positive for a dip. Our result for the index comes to 7.6 angstrom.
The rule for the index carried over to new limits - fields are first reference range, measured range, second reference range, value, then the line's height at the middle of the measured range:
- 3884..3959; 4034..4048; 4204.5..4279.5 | -4.1 angstrom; 8.38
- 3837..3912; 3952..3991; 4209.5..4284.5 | 2.8 angstrom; 7.44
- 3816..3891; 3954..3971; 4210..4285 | 3.5 angstrom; 6.87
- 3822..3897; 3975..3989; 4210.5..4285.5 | -3.2 angstrom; 7.2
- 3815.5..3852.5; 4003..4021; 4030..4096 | -3.0 angstrom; 9.3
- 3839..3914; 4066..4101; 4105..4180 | -4.0 angstrom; 9.42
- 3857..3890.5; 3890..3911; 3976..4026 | -3.2 angstrom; 6.68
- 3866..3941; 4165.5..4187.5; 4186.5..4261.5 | 1.0 angstrom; 10.4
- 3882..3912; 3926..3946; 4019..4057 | 9.3 angstrom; 8.21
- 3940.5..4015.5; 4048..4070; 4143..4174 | -3.4 angstrom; 9.04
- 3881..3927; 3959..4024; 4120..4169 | -3.2 angstrom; 8.32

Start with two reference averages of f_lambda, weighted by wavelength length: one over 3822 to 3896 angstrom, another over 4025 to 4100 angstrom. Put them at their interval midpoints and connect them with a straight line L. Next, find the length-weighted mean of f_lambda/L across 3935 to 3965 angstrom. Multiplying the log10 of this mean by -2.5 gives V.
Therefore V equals 0.19 mag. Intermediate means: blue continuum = 5.31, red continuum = 10.5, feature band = 6.43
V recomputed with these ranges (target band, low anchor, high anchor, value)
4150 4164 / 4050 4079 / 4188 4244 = 0.05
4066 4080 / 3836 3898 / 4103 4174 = -0.14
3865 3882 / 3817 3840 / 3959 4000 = -0.07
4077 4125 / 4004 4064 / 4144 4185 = 0.00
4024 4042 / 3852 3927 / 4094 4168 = -0.24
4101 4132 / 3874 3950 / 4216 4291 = -0.13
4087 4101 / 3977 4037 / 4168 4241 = 0.03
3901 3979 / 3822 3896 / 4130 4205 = 0.06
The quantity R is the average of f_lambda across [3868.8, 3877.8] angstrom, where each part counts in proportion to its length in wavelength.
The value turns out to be 5.45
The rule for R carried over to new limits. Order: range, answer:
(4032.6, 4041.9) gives 11.1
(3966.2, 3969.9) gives 3.3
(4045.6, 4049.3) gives 10.1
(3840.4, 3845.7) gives 5.28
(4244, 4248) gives 12.9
